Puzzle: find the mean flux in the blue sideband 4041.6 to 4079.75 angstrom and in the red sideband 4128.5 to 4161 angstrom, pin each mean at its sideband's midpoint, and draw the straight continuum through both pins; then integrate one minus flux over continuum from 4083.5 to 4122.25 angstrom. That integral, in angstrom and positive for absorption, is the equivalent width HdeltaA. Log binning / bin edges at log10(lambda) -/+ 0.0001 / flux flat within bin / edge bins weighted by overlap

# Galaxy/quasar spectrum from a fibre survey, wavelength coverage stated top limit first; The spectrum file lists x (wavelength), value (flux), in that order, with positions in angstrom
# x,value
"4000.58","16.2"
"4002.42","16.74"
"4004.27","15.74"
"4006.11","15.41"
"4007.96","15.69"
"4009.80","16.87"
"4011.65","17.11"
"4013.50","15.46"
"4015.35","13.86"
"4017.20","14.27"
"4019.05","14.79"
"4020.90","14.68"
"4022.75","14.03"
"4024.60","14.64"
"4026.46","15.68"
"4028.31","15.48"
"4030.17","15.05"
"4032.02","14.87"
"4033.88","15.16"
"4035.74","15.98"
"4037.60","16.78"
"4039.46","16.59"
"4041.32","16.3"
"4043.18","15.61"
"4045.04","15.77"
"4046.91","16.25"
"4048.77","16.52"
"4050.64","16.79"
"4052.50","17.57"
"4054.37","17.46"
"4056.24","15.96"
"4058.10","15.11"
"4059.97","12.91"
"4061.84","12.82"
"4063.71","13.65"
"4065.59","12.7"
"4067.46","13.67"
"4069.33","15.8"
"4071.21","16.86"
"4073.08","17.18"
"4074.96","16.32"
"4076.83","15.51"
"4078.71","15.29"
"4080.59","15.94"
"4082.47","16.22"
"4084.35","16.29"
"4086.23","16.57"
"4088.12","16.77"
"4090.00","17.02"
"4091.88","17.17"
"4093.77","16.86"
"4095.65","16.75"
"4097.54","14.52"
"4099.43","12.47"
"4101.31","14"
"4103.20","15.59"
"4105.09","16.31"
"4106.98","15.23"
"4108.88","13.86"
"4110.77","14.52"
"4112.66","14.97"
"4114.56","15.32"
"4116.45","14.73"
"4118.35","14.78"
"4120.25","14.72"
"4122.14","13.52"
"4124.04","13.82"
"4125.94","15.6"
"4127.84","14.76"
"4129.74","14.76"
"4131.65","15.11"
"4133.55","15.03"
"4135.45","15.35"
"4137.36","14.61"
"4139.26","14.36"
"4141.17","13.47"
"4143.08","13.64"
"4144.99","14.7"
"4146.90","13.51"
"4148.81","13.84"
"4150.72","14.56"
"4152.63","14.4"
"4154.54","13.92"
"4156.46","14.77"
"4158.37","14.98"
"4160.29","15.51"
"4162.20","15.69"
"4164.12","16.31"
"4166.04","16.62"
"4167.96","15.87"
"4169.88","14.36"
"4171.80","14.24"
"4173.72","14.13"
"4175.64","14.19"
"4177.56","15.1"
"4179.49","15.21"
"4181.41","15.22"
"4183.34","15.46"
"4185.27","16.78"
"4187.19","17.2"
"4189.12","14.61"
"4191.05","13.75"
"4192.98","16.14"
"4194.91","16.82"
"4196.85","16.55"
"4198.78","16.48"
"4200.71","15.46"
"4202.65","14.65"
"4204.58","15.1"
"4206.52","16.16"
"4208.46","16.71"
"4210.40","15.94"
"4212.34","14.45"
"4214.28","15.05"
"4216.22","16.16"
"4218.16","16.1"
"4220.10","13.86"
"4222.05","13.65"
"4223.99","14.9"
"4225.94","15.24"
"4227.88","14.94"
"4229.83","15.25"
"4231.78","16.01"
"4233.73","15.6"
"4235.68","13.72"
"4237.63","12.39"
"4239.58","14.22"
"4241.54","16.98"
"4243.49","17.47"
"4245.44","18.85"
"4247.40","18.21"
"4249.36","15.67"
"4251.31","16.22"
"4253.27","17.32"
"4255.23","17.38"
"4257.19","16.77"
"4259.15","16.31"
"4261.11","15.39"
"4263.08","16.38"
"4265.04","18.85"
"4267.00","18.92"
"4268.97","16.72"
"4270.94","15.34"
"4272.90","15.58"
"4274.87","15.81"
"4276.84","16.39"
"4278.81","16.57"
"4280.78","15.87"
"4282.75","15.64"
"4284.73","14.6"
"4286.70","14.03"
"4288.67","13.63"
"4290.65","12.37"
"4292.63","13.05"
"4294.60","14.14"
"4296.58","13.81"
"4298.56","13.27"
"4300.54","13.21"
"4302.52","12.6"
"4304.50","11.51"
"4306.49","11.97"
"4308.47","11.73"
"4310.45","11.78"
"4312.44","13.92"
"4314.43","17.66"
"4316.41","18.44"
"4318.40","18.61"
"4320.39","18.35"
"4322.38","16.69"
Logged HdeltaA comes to -0.94 angstrom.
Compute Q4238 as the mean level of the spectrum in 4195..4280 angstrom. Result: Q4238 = 16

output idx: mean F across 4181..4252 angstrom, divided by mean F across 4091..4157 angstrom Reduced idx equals 1.06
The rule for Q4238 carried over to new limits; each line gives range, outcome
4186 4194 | 15.5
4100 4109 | 15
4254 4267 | 17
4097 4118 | 14.7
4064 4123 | 15.4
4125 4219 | 15.2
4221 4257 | 15.8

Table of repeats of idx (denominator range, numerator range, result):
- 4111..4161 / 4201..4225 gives 1.05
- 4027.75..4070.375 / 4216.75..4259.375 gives 1.02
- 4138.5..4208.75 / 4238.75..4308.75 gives 1.02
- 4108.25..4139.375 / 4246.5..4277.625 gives 1.13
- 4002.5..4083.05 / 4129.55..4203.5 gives 0.97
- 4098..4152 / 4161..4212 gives 1.07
